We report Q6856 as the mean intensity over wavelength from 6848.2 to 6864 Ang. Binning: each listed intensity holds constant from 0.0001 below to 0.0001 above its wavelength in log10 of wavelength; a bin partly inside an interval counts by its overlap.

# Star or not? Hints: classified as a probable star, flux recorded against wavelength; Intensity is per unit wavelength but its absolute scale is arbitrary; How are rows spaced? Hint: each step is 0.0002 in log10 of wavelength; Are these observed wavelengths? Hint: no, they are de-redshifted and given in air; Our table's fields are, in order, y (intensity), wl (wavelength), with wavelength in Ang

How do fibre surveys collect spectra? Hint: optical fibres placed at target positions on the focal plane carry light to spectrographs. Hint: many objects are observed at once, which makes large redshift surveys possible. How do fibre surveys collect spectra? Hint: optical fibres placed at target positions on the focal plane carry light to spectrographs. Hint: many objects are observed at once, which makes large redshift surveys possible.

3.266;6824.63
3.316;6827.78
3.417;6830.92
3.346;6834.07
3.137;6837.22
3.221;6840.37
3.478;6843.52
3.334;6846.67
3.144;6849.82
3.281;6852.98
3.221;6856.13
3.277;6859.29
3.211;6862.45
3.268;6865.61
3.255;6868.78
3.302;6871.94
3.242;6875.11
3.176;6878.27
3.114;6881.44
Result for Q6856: 3.23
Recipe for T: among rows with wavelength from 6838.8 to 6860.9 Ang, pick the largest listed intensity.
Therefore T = 3.478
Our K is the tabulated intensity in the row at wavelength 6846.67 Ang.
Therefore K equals 3.334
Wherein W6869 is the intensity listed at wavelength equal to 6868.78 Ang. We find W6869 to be 3.255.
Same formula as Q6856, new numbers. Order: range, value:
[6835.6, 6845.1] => 3.28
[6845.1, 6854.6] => 3.25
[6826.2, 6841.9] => 3.29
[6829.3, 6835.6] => 3.38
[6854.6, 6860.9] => 3.25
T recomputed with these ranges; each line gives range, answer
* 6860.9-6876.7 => 3.302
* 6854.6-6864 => 3.277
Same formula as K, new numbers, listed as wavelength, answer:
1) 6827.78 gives 3.316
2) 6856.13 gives 3.221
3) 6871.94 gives 3.302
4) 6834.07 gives 3.346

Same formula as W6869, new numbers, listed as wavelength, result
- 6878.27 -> 3.176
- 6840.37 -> 3.221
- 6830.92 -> 3.417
